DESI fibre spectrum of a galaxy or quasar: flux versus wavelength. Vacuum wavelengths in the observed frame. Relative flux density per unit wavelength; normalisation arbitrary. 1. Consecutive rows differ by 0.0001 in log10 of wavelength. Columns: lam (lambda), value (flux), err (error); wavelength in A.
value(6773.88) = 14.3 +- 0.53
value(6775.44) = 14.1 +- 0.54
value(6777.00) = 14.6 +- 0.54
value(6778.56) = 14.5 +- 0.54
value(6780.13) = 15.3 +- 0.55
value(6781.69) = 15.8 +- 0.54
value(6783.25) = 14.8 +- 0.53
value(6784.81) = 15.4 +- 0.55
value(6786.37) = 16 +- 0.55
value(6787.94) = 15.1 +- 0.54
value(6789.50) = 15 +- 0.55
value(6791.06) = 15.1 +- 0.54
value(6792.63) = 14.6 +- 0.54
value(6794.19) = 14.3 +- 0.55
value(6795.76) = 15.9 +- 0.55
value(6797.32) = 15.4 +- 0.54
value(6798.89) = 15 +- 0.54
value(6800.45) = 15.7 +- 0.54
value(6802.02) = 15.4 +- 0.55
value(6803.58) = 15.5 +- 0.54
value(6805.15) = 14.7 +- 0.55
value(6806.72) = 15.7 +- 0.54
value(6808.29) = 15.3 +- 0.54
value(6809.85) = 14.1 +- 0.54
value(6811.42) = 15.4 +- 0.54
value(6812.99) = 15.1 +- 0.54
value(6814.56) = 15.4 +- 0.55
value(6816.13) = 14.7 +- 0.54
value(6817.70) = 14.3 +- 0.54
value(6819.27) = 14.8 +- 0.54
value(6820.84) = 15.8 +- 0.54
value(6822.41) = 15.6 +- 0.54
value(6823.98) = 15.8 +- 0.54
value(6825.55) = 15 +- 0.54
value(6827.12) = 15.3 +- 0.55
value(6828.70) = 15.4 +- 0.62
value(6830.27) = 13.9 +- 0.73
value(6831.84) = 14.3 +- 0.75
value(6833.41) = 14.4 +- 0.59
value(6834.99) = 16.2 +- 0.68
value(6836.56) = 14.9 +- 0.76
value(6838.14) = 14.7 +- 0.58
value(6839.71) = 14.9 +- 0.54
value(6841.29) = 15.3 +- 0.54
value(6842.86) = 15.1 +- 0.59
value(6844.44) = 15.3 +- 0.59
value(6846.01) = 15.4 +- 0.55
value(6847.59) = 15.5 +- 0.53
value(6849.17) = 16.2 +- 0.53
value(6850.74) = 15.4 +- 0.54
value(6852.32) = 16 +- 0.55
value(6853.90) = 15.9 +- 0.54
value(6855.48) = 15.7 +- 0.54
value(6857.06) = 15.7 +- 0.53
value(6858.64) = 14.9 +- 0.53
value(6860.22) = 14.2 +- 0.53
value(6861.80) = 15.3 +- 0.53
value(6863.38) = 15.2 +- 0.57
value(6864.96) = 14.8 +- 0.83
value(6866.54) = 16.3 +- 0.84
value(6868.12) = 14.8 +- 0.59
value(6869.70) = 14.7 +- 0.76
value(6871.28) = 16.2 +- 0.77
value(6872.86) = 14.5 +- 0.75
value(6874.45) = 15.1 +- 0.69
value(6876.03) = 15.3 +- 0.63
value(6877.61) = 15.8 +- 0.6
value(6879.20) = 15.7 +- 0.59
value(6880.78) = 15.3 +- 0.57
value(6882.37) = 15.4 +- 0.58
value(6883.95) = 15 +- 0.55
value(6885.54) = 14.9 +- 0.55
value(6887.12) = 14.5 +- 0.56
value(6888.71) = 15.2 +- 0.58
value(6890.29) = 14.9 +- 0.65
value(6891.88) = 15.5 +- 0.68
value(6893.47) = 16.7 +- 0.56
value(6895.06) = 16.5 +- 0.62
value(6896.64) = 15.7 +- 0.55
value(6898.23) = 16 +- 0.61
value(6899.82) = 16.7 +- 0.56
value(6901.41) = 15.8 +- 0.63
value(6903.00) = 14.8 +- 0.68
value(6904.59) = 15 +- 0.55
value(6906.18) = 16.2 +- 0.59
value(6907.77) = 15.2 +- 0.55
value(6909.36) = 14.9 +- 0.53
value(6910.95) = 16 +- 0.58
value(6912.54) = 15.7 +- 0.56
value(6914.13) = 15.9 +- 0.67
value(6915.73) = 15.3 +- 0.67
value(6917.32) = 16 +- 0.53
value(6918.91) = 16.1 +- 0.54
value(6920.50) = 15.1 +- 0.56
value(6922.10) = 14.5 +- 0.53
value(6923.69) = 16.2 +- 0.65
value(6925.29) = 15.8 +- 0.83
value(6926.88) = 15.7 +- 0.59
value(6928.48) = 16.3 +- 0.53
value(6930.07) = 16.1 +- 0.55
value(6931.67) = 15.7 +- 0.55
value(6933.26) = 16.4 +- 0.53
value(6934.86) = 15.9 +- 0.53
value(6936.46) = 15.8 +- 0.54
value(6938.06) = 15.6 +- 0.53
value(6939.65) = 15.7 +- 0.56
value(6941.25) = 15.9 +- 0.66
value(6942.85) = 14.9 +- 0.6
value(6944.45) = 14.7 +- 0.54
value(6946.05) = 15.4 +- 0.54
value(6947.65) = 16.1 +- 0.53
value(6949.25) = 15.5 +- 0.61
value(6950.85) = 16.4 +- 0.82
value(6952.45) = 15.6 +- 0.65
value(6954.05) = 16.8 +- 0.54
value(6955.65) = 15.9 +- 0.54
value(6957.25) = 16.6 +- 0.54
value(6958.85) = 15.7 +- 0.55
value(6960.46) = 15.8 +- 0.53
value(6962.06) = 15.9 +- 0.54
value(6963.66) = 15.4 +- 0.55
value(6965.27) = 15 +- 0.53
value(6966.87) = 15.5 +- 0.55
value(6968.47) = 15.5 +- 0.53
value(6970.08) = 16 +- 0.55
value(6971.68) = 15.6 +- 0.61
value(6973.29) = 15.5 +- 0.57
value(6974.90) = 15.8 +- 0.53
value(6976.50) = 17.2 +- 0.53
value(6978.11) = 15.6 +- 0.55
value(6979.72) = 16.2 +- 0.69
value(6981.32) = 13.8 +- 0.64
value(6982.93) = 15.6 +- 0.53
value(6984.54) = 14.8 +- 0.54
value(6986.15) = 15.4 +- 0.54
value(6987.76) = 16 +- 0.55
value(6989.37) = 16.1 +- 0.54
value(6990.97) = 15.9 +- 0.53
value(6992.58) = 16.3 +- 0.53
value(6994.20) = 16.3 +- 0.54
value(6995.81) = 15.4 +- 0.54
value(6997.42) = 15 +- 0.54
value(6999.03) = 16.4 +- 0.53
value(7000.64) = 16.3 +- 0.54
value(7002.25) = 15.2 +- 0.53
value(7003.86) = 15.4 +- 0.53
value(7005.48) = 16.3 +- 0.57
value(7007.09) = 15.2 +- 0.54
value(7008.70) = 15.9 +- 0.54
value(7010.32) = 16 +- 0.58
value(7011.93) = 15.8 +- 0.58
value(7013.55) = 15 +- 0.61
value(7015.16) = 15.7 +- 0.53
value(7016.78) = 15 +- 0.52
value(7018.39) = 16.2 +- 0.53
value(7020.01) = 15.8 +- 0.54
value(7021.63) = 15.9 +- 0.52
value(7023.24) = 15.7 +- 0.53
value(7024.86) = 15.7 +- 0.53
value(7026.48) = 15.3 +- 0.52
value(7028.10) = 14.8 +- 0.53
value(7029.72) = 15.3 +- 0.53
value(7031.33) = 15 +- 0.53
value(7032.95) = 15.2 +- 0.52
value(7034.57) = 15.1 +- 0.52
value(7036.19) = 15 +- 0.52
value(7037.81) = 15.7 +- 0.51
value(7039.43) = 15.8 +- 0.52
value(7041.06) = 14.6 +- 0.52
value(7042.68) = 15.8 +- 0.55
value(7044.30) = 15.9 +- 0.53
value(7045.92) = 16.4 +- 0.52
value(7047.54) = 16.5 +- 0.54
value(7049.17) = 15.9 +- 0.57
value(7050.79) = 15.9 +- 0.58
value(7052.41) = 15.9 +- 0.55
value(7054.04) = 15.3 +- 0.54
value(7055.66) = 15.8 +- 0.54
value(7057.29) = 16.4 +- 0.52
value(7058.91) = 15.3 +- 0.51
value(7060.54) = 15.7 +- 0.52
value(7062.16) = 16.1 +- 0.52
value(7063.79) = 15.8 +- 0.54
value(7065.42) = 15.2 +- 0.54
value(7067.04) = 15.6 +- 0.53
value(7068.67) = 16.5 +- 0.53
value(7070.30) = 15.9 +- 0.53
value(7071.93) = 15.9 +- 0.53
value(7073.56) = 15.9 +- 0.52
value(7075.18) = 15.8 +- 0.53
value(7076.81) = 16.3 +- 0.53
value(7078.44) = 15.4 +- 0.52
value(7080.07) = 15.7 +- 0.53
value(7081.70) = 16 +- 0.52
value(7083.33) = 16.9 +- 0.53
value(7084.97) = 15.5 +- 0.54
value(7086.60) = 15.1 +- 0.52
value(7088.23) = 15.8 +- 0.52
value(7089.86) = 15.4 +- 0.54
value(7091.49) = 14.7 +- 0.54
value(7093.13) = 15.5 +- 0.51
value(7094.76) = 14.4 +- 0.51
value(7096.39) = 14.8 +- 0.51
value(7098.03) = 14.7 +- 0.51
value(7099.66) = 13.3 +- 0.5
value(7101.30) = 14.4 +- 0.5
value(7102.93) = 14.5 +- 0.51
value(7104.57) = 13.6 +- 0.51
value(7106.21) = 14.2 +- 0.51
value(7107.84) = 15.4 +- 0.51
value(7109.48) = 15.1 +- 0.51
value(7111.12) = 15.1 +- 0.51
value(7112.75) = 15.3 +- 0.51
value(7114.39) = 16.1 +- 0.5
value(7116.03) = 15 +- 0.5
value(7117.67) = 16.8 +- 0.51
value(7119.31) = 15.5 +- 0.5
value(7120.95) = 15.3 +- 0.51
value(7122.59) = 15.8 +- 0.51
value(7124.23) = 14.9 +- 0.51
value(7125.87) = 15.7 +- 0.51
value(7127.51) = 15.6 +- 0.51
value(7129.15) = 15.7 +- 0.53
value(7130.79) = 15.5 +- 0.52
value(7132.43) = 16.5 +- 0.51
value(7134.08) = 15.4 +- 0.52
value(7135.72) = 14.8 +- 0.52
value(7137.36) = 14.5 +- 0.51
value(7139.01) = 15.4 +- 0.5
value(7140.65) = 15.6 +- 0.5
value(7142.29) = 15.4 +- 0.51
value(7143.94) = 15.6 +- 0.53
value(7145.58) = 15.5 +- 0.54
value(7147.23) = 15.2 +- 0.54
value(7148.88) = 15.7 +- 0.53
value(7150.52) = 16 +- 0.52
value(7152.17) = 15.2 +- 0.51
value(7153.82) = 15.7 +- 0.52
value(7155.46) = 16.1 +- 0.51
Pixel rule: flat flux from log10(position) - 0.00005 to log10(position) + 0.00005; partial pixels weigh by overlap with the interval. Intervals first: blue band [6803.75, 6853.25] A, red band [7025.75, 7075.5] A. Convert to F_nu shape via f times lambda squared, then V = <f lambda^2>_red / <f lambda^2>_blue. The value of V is 1.1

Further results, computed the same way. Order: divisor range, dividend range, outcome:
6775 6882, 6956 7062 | 1.09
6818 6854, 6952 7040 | 1.08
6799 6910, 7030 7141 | 1.08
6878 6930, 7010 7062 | 1.04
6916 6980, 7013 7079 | 1.02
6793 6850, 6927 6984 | 1.08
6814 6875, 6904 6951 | 1.06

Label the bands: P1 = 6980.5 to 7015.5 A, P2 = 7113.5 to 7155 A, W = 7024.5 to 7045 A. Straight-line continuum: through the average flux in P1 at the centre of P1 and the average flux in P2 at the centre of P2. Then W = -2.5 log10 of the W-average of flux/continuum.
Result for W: 0.02 mag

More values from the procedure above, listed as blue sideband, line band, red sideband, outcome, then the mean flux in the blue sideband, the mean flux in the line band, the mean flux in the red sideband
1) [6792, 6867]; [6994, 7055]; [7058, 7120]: -0.020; 15.2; 15.6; 15.4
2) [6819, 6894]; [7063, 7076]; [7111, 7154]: -0.026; 15.3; 15.8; 15.5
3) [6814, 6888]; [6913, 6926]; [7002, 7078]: -0.016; 15.2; 15.6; 15.7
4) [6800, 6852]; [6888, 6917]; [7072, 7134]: -0.032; 15.2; 15.7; 15.3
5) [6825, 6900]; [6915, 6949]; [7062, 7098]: -0.018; 15.3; 15.7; 15.6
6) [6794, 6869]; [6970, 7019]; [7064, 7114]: -0.031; 15.2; 15.7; 15.3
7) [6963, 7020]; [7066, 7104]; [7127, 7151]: 0.012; 15.7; 15.4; 15.5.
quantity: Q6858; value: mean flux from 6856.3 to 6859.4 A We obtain 15.3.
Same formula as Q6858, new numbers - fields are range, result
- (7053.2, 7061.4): 15.7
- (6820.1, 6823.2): 15.7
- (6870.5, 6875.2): 15.2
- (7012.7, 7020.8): 15.5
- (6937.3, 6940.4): 15.7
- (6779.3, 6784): 15.3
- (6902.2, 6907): 15.3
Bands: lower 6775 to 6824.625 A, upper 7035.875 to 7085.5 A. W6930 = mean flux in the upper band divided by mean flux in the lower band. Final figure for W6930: 1.05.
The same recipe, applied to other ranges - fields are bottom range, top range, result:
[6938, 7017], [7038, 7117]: 0.98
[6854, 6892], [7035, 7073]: 1.04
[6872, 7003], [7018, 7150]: 0.99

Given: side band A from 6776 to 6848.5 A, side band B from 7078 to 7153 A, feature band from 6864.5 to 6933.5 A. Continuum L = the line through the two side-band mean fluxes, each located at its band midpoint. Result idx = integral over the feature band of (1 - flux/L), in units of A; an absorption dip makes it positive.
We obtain -1.7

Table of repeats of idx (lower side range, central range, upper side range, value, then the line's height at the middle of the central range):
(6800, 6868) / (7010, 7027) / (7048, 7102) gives -0.2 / 15.5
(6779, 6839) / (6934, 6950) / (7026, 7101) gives -0.2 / 15.3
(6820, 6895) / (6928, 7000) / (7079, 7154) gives -2.2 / 15.3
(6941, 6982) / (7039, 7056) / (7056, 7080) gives 0.0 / 15.8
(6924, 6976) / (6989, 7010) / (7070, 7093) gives -0.1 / 15.8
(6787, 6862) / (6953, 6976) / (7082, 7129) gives -0.9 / 15.2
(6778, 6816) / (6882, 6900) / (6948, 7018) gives -0.1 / 15.5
